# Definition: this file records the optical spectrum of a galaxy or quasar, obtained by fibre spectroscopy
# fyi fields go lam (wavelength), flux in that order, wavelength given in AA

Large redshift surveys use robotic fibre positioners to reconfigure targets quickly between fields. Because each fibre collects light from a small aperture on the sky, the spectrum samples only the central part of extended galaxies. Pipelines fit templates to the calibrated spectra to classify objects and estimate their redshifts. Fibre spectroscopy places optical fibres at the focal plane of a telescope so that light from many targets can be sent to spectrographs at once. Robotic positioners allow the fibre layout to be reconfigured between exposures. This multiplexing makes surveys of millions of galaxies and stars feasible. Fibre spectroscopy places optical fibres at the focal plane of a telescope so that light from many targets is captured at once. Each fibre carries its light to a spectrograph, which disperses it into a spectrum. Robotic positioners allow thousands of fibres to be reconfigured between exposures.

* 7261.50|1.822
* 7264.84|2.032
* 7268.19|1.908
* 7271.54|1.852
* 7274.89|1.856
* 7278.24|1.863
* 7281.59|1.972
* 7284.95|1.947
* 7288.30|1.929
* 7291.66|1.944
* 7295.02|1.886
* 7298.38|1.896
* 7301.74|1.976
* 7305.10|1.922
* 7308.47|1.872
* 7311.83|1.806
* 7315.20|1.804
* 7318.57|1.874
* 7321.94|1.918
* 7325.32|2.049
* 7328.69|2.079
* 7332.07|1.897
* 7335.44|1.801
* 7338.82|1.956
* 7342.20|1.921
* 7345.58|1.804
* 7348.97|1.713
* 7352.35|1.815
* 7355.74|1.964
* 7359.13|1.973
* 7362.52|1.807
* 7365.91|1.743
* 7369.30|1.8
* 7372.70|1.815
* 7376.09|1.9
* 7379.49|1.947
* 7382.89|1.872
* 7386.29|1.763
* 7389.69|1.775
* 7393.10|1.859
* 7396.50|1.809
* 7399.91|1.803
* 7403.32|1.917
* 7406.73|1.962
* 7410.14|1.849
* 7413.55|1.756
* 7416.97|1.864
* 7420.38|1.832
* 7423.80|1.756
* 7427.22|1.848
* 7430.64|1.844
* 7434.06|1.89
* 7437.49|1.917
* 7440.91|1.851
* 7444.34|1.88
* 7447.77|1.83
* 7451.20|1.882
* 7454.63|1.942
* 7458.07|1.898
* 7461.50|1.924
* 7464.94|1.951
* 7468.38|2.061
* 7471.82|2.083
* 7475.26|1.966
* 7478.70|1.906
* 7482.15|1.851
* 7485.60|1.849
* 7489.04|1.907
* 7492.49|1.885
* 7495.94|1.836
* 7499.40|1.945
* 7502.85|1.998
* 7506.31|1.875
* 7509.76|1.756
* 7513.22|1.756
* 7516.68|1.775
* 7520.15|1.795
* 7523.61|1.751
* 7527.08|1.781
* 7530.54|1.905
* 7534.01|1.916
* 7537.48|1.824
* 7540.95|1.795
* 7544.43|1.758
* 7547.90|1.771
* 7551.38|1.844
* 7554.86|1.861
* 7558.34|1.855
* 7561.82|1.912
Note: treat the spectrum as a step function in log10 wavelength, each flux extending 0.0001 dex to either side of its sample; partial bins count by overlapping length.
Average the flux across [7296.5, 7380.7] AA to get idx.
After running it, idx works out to 1.88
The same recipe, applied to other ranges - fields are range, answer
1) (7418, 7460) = 1.86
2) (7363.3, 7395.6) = 1.83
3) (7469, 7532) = 1.87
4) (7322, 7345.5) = 1.94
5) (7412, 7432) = 1.82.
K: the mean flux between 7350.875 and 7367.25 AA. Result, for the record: 1.86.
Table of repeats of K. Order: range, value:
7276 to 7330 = 1.92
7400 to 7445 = 1.86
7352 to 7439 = 1.85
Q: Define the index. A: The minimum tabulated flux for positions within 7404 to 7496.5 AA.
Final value 1.756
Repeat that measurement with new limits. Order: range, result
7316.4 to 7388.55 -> 1.713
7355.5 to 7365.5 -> 1.807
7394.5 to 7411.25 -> 1.803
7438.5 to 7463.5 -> 1.83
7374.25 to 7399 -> 1.763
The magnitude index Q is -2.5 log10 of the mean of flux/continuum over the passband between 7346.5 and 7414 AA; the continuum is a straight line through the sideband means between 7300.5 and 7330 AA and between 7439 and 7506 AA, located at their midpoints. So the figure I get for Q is 0.04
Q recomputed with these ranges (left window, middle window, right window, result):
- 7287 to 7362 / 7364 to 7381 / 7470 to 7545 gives 0.03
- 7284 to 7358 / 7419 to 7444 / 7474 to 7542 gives 0.01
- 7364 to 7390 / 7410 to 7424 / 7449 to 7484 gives 0.04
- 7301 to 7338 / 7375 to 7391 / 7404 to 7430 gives 0.01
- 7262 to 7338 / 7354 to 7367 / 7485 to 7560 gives 0.01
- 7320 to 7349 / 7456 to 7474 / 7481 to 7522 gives -0.07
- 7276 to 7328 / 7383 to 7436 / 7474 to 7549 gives 0.02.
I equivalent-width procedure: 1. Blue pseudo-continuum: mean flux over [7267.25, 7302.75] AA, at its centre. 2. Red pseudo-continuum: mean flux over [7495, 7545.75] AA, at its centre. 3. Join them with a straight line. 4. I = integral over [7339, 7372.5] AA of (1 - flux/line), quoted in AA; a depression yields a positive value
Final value 0.8 AA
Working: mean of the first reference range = 1.91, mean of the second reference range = 1.83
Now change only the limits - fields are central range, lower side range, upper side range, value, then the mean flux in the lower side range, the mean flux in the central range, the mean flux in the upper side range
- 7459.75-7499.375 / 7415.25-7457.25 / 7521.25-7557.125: -1.8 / 1.86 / 1.93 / 1.82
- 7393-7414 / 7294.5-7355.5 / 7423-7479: 0.5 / 1.89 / 1.86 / 1.91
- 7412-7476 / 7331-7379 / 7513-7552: -2.2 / 1.85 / 1.89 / 1.81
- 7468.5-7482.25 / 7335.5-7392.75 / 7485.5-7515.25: -0.8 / 1.85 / 1.98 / 1.87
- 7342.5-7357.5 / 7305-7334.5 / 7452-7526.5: 0.6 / 1.91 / 1.83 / 1.89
